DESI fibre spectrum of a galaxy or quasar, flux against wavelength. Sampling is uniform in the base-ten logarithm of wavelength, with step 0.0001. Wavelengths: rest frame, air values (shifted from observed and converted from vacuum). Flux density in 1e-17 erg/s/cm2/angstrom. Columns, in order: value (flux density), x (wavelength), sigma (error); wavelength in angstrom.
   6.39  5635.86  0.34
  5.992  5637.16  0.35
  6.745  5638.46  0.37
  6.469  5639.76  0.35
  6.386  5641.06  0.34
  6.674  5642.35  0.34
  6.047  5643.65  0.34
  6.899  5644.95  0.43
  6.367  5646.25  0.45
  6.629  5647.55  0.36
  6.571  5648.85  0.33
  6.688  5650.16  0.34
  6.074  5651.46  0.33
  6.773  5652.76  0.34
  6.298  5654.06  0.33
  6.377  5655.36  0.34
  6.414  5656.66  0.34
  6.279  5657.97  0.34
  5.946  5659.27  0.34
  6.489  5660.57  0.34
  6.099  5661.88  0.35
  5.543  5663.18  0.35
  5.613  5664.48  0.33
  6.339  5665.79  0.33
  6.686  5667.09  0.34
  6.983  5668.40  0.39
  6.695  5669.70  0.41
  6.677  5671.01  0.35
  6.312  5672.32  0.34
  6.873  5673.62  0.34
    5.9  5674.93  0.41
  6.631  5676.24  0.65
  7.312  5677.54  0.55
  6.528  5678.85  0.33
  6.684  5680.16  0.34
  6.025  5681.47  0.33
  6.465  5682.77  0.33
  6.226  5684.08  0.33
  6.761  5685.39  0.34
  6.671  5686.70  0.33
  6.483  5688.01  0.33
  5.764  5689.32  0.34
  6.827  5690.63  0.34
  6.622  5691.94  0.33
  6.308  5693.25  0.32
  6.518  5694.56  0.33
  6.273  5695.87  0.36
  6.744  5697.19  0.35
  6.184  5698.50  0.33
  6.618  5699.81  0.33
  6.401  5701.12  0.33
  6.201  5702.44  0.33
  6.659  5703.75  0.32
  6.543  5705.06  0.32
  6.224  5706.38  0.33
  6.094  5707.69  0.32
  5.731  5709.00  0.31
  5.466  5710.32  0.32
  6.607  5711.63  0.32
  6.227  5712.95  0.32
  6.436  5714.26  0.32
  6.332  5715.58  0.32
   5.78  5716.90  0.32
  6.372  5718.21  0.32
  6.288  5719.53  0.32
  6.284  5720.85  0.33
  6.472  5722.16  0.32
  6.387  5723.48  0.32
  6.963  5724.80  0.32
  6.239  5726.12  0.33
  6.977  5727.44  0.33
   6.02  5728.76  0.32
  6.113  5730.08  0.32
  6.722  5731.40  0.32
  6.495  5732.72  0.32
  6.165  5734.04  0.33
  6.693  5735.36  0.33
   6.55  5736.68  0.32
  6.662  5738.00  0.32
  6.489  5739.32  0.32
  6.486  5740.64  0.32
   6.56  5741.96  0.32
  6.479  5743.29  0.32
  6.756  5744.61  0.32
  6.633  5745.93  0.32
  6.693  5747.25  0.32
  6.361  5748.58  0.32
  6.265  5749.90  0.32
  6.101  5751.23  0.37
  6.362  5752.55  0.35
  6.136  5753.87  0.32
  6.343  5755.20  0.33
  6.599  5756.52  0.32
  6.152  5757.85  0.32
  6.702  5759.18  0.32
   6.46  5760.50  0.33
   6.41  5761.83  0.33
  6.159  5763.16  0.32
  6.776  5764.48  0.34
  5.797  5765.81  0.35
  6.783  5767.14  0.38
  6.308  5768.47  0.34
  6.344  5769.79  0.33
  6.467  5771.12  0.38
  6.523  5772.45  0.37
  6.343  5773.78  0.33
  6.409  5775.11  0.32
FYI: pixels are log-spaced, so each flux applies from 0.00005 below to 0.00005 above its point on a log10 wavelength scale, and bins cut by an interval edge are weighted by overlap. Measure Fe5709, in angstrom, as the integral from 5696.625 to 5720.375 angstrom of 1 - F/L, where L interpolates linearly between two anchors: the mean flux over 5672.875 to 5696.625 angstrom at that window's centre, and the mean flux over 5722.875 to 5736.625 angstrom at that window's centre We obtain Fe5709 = 0.8 angstrom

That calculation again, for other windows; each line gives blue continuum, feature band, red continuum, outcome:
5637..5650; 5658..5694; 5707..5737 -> 0.0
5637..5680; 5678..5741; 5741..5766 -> 0.4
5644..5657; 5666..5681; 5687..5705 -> -0.4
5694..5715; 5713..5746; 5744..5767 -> -0.5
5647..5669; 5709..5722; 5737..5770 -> 0.4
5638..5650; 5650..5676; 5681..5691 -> 0.5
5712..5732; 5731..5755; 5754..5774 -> -0.3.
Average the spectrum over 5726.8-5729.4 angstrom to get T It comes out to 6.5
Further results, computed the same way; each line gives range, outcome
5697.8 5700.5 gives 6.42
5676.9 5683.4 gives 6.6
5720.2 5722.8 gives 6.4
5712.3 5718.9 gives 6.23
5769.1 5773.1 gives 6.45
